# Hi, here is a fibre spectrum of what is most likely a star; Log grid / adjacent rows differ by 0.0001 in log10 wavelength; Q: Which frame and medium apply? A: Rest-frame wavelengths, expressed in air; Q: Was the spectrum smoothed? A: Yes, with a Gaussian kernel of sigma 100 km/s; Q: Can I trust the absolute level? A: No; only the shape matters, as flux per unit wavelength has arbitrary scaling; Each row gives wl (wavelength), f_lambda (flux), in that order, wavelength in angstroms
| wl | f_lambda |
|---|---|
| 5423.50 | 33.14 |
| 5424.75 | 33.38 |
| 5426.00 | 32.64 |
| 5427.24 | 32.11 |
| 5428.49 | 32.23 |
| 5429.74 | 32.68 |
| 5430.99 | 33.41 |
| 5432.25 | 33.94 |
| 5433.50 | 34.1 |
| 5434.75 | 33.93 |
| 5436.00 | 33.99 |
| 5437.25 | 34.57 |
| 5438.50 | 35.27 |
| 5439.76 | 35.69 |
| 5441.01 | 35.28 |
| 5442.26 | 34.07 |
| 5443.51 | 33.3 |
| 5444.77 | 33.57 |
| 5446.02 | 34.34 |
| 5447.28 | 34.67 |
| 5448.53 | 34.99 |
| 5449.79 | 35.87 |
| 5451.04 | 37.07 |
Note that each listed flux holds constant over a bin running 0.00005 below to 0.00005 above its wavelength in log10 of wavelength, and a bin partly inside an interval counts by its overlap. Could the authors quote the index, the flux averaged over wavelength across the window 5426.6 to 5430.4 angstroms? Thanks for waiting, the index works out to 32.4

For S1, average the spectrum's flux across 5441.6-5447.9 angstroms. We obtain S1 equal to 34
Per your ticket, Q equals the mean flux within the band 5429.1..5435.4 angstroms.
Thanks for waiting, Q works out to 33.6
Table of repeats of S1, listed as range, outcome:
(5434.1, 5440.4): 34.7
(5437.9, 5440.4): 35.4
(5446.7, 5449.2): 34.8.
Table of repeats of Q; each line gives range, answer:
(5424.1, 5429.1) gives 32.6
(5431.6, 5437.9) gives 34.1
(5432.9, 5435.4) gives 34.1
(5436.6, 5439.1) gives 35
